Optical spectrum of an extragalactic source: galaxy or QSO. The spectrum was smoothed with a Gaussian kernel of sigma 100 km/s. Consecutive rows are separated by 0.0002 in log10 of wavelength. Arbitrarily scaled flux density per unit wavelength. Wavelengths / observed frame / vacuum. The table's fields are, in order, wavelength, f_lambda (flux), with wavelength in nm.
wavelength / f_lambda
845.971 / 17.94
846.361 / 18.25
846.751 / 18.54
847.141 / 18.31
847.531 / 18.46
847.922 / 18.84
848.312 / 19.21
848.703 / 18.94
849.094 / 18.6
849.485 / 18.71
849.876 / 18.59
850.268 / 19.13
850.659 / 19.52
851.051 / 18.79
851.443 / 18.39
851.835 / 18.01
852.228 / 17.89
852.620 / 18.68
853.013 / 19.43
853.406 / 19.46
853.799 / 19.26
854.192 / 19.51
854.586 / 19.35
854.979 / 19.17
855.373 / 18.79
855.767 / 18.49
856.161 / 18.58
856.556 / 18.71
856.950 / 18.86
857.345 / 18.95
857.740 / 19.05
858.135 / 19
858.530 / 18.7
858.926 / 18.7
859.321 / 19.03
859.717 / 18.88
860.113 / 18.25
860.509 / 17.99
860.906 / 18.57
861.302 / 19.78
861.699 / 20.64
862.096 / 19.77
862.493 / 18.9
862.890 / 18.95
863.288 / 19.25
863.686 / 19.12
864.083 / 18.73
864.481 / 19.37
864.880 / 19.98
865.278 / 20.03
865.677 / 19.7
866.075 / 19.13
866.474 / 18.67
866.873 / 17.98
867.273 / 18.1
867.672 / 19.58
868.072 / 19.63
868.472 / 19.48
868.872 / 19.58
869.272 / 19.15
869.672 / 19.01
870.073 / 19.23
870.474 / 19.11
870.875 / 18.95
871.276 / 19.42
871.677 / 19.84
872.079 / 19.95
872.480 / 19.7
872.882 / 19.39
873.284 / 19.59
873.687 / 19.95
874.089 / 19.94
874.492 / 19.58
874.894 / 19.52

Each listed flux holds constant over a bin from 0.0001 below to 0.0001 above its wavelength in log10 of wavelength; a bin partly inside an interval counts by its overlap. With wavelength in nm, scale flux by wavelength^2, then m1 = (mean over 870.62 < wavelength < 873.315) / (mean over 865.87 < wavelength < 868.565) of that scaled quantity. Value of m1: 1.04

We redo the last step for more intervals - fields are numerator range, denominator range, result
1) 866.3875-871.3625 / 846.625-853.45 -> 1.06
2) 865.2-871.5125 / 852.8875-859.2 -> 1.04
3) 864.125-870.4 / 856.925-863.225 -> 1.03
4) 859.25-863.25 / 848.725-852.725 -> 1.05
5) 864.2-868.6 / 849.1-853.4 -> 1.06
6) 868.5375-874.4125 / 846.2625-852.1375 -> 1.10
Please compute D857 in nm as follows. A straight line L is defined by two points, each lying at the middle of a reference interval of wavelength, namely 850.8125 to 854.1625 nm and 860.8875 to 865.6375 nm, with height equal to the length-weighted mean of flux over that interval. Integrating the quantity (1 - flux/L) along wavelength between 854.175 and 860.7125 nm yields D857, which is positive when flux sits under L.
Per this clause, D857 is 0.10 nm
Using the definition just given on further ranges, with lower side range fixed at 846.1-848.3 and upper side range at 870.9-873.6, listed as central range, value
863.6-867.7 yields 0.05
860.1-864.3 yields 0.01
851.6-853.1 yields 0.03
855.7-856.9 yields 0.02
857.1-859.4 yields 0.01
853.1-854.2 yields -0.03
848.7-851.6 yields -0.03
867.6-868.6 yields -0.01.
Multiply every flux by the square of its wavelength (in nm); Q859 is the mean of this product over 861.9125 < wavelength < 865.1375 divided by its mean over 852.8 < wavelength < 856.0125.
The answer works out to 1.0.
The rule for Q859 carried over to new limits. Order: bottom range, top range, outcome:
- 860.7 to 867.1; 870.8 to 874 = 1.04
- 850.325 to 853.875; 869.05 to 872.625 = 1.07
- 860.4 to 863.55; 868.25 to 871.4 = 1.02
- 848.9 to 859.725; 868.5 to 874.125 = 1.07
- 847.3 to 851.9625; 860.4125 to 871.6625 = 1.06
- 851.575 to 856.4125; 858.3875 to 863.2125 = 1.02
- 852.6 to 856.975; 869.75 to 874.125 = 1.07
